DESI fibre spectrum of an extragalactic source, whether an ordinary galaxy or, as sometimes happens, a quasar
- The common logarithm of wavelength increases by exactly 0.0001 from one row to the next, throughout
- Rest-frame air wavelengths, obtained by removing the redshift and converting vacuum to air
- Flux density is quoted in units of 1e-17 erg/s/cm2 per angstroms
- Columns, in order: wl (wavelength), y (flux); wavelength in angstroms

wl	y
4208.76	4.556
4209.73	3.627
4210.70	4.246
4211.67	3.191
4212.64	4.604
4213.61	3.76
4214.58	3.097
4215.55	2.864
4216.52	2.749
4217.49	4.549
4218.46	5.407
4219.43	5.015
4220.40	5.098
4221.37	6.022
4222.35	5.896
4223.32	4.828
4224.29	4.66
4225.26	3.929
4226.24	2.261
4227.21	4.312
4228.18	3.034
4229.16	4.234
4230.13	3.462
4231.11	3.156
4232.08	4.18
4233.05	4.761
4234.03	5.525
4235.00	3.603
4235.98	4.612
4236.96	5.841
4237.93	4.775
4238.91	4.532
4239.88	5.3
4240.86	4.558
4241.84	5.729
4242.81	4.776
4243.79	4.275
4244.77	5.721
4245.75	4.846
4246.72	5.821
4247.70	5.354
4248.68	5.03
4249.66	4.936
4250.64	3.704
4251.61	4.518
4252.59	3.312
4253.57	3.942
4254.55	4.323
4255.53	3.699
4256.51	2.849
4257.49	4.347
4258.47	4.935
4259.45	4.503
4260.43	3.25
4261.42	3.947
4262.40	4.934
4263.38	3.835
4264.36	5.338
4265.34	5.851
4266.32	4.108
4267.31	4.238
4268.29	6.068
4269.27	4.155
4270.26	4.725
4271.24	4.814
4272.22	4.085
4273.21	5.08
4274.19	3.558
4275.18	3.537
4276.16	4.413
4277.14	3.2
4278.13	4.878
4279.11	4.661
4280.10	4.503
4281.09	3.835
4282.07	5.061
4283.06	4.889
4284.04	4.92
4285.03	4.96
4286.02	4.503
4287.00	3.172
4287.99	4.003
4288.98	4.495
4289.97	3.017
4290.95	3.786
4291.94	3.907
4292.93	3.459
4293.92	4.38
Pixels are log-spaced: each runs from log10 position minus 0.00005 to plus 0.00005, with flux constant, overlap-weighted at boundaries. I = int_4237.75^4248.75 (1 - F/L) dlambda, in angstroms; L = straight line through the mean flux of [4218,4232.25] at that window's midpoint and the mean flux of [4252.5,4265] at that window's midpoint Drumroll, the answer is -2.14 angstroms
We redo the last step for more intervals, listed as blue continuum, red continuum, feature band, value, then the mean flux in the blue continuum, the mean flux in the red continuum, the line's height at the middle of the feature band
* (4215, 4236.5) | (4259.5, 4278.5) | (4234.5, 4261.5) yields -1.2 angstroms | 4.28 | 4.42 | 4.35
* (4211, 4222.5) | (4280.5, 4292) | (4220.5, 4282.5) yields -3.1 angstroms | 4.31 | 4.23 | 4.27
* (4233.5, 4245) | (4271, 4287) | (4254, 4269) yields 0.7 angstroms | 4.92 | 4.39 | 4.62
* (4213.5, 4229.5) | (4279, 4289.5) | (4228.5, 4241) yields -0.6 angstroms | 4.23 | 4.44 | 4.27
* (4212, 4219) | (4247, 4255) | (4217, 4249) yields -4.3 angstroms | 3.86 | 4.43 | 4.14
